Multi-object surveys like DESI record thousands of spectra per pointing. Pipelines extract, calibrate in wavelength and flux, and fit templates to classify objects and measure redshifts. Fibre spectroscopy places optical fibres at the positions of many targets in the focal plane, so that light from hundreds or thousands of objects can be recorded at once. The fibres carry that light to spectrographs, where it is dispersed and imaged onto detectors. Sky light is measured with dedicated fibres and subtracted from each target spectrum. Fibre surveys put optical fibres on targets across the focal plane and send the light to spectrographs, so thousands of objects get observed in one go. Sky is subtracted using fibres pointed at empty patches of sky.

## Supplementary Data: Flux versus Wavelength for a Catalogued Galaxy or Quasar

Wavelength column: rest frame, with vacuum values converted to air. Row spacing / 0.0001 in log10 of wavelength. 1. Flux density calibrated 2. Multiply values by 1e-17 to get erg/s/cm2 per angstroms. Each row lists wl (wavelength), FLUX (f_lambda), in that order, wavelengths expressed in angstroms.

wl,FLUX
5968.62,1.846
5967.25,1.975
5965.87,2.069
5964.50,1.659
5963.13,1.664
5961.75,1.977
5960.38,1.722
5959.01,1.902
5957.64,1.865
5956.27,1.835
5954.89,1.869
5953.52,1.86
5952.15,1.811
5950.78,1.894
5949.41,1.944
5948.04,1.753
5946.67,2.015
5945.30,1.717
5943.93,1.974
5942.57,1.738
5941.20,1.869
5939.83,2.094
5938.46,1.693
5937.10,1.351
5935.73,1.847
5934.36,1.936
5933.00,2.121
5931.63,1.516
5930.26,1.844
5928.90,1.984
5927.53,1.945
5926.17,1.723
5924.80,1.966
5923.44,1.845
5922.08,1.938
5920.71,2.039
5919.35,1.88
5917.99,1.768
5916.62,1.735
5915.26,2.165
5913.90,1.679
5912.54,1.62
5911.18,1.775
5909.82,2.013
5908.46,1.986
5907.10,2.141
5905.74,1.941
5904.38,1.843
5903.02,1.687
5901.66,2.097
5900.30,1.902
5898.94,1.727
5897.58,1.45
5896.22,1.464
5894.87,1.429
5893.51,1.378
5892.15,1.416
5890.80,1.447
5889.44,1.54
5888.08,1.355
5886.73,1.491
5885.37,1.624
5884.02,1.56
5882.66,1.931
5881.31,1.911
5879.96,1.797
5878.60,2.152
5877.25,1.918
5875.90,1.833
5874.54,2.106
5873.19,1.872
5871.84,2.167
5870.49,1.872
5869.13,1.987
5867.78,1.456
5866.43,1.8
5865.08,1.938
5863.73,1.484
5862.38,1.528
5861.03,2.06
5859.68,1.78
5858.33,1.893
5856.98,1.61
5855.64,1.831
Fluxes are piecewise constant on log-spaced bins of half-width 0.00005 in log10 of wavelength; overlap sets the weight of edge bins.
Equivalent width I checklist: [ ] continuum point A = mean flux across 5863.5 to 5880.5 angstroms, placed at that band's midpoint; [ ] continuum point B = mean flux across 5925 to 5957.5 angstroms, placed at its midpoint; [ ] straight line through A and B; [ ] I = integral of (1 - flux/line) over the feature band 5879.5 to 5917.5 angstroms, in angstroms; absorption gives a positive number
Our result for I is 3.07 angstroms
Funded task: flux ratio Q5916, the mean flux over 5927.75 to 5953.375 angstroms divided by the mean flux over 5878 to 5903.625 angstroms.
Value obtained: 1.1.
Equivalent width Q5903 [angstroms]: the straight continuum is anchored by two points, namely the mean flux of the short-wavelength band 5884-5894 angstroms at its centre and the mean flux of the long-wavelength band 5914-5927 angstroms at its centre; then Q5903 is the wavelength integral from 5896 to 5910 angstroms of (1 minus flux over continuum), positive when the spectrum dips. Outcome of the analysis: -1.6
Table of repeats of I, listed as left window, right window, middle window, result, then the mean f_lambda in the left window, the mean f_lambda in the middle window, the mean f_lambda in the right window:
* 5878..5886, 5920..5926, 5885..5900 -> 2.9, 1.83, 1.49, 1.93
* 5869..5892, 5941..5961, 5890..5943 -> 0.7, 1.78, 1.79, 1.85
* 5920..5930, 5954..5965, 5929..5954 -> 0.4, 1.92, 1.84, 1.81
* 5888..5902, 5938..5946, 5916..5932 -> -1.1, 1.56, 1.85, 1.85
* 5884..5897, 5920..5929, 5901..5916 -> -1.8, 1.47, 1.9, 1.92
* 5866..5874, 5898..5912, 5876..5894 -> 2.1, 1.87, 1.66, 1.9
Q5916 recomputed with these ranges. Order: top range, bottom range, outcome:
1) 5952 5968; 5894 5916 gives 1.03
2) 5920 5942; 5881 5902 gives 1.16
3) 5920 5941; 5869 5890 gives 1.02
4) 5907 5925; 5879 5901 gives 1.18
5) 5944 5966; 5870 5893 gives 1.05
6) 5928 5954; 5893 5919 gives 1.03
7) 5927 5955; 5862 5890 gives 1.04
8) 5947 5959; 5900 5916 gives 0.98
